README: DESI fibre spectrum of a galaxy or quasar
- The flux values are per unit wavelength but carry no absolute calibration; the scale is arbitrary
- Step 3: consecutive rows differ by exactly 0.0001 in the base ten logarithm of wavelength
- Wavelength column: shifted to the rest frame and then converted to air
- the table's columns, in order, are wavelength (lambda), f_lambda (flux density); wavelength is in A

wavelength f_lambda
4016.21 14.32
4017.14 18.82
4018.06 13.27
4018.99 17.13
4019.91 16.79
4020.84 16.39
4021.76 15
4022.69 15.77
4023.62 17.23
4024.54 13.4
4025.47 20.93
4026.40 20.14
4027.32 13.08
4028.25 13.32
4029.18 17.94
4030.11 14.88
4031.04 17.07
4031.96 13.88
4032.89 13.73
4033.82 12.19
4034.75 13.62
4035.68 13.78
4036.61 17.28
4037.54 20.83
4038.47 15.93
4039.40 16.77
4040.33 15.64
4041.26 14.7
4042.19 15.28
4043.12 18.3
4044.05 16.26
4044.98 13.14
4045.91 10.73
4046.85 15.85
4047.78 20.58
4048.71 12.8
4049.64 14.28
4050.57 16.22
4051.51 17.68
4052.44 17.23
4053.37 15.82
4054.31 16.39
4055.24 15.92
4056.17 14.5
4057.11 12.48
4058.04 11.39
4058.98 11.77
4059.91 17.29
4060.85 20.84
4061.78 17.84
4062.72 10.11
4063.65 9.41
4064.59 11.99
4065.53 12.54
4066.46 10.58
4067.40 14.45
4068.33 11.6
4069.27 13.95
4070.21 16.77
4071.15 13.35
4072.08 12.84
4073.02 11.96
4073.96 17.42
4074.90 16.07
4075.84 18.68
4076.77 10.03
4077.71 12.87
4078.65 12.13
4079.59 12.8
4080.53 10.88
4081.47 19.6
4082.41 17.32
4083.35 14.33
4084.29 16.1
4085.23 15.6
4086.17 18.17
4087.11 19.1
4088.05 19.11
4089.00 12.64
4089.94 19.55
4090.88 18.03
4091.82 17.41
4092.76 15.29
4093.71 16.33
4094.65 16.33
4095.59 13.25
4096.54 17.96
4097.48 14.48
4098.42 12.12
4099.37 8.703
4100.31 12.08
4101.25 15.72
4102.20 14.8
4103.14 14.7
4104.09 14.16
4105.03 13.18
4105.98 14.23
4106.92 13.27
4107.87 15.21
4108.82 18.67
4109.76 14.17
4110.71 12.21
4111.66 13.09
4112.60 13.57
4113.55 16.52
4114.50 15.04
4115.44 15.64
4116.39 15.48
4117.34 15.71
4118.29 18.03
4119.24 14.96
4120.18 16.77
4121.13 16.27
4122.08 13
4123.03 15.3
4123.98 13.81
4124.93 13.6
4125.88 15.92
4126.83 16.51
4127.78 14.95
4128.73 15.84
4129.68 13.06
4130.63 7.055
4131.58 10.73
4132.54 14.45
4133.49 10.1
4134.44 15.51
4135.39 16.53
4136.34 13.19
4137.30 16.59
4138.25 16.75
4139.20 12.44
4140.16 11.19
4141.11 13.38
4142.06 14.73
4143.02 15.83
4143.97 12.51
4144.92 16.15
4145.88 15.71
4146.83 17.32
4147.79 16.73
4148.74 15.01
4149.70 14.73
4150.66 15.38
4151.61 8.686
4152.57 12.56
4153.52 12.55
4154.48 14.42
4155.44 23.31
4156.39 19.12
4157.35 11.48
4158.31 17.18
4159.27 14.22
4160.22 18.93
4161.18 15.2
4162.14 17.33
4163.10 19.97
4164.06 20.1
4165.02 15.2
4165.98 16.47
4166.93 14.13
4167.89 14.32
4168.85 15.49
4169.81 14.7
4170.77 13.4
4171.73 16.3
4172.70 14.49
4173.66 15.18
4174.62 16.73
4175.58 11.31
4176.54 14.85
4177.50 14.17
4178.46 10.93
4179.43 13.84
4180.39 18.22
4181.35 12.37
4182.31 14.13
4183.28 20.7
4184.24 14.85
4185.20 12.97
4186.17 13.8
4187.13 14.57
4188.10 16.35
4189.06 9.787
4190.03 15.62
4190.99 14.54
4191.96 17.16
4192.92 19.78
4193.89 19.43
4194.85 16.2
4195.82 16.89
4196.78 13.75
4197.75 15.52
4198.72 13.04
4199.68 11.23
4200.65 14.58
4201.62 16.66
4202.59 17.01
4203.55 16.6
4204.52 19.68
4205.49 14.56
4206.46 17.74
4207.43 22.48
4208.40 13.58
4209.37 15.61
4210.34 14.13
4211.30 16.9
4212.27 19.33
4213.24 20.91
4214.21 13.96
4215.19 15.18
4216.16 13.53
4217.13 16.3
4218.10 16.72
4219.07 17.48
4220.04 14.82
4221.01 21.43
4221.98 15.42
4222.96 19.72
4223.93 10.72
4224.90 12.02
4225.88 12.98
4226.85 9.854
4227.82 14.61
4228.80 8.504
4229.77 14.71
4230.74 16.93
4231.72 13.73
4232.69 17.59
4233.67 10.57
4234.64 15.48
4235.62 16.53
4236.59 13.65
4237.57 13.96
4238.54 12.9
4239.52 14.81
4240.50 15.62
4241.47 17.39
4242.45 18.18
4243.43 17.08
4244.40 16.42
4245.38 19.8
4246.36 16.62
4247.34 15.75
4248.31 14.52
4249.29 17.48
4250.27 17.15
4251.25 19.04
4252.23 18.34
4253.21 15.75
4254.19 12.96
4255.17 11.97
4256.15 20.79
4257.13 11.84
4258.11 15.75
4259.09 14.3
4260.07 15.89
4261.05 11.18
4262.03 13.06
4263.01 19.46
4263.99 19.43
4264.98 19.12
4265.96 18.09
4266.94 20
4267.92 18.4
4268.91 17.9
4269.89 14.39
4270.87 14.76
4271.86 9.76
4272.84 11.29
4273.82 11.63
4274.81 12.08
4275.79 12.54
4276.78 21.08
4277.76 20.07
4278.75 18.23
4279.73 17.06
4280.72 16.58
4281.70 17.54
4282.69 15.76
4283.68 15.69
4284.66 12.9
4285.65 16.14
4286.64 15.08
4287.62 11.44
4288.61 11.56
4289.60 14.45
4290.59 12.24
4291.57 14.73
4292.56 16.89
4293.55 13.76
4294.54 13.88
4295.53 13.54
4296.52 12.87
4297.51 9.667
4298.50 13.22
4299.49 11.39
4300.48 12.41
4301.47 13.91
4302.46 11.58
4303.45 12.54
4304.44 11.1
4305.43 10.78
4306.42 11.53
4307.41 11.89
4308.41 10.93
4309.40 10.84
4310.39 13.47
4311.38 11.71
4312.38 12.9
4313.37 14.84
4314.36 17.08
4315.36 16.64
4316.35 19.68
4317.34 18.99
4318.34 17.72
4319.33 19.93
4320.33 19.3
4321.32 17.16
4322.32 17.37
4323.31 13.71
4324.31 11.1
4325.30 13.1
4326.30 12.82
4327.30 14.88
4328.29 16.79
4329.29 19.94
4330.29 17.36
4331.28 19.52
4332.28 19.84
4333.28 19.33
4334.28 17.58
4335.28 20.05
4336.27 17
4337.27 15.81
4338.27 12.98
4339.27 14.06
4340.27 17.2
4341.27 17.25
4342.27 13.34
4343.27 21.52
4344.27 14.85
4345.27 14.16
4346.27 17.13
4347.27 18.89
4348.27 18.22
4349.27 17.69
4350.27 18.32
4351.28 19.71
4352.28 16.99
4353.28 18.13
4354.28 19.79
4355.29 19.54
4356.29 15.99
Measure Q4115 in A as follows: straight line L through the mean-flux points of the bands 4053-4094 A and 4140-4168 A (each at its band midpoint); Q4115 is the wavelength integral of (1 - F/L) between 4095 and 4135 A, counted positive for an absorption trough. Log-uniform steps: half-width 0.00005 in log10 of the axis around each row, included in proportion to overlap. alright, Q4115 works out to 2.4 A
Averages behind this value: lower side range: 14.8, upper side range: 15.5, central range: 14.3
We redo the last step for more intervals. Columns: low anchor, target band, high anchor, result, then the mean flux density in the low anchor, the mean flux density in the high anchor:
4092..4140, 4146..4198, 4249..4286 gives -1.4 A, 14.5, 15.9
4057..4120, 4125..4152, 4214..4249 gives 1.2 A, 14.7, 15.2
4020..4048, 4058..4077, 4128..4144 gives 1.4 A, 15.8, 13.6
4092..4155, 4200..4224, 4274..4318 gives -4.0 A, 14.4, 14.2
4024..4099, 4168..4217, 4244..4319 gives -1.5 A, 15.2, 14.9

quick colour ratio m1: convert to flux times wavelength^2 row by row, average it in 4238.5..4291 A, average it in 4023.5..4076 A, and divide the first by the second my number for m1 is 1.16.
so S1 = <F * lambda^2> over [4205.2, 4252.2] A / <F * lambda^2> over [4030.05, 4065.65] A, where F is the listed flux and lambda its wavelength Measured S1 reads 1.1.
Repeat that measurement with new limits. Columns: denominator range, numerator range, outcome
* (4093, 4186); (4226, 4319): 1.07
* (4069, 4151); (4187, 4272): 1.13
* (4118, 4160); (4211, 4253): 1.12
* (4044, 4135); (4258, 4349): 1.16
